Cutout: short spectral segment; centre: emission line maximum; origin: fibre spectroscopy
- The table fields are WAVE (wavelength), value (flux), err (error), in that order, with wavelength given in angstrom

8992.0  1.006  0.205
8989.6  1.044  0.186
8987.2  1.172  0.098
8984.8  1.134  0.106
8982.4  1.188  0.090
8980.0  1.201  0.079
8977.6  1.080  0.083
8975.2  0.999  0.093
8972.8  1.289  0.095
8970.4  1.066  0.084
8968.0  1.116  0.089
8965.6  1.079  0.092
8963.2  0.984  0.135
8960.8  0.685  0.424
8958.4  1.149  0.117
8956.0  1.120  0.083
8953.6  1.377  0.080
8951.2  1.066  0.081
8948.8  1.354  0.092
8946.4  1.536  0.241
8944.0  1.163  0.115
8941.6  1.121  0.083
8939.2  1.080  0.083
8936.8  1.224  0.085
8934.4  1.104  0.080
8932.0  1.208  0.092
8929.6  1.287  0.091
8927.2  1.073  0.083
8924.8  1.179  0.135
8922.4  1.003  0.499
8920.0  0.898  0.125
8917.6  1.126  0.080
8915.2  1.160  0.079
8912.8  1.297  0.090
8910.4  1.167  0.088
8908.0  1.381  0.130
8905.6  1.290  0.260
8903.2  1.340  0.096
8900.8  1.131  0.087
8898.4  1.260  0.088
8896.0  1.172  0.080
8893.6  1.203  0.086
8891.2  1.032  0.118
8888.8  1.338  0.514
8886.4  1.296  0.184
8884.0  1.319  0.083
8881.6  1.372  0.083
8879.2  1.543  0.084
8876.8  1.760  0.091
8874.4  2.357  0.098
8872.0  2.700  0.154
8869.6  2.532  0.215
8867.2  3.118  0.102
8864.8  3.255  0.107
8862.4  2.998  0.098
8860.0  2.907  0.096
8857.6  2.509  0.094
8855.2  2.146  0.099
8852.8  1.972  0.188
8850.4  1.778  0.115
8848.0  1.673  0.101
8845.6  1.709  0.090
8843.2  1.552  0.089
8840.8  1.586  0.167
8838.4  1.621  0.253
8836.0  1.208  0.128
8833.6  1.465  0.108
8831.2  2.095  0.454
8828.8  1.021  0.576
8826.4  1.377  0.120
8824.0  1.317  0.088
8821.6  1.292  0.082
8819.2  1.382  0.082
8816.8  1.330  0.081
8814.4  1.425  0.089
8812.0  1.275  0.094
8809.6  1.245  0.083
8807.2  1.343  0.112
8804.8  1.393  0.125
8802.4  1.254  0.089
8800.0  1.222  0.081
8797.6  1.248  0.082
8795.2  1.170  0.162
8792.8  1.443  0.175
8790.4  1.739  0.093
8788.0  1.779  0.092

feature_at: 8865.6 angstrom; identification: [O III] 5007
